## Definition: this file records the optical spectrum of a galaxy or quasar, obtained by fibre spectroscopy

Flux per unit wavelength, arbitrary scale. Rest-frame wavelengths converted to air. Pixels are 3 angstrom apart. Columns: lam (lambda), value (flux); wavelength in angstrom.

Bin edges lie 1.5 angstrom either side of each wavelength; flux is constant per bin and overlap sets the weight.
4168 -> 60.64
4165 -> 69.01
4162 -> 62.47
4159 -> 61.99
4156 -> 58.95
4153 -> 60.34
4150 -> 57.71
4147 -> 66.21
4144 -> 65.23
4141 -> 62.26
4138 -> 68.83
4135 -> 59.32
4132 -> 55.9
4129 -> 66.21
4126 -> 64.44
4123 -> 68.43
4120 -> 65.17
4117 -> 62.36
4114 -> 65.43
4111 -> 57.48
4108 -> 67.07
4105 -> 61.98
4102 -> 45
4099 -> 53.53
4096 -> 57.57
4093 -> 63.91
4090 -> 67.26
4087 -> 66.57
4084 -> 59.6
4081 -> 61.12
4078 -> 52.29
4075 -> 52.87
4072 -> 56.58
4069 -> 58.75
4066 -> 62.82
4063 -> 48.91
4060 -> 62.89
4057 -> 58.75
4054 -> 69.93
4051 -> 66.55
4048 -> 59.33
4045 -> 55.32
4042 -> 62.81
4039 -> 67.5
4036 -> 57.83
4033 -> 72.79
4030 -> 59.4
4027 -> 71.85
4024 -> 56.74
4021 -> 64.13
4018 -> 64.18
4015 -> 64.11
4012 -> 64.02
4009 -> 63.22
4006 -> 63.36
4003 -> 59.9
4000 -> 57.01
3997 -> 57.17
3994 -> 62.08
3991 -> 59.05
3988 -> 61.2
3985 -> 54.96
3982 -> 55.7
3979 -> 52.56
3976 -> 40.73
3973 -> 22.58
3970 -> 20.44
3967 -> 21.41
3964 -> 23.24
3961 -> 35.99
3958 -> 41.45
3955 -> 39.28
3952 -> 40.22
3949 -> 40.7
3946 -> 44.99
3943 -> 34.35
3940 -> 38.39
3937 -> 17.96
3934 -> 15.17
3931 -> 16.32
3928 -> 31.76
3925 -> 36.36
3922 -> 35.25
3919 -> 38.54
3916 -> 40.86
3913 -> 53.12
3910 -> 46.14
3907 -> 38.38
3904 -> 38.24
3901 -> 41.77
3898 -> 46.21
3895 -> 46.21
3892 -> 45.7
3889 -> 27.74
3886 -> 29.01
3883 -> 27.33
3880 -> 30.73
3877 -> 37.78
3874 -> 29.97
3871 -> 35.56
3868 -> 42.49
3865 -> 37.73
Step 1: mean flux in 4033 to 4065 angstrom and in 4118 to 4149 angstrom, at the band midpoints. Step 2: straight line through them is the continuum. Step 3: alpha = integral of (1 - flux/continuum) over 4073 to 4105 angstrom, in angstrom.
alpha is 2.35 angstrom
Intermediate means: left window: 61.6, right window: 64.1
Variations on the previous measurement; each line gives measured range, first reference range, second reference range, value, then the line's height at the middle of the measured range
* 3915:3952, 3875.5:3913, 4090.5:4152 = 8.53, 42.6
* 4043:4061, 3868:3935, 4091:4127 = -2.62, 54.2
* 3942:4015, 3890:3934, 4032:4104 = 1.94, 47.7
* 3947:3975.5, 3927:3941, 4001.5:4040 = 1.96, 35.9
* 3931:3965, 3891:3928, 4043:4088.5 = 9.63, 46.1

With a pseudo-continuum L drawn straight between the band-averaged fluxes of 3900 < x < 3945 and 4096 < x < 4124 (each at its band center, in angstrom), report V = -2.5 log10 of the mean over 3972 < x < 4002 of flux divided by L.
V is -0.21 mag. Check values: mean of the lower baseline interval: 34.9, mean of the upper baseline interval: 60.4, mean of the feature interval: 52.9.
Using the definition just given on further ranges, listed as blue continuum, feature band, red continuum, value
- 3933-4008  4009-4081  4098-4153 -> -0.19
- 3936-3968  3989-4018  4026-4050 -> -0.18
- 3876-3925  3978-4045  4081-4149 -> -0.20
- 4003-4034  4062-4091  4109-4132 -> 0.09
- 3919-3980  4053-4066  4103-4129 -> -0.13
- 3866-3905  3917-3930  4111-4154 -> 0.17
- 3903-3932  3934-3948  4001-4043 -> 0.34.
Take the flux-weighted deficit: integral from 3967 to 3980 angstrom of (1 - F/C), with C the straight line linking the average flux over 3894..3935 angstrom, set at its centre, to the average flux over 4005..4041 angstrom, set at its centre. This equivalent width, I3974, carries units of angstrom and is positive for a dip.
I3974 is 5.1 angstrom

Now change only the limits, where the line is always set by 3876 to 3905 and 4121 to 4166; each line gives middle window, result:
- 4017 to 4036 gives -4.9 angstrom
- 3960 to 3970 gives 4.3 angstrom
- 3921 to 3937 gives 5.9 angstrom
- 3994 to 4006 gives -2.7 angstrom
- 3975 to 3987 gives -1.4 angstrom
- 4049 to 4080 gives -2.4 angstrom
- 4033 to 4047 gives -2.6 angstrom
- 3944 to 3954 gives 0.4 angstrom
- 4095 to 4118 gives 0.2 angstrom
